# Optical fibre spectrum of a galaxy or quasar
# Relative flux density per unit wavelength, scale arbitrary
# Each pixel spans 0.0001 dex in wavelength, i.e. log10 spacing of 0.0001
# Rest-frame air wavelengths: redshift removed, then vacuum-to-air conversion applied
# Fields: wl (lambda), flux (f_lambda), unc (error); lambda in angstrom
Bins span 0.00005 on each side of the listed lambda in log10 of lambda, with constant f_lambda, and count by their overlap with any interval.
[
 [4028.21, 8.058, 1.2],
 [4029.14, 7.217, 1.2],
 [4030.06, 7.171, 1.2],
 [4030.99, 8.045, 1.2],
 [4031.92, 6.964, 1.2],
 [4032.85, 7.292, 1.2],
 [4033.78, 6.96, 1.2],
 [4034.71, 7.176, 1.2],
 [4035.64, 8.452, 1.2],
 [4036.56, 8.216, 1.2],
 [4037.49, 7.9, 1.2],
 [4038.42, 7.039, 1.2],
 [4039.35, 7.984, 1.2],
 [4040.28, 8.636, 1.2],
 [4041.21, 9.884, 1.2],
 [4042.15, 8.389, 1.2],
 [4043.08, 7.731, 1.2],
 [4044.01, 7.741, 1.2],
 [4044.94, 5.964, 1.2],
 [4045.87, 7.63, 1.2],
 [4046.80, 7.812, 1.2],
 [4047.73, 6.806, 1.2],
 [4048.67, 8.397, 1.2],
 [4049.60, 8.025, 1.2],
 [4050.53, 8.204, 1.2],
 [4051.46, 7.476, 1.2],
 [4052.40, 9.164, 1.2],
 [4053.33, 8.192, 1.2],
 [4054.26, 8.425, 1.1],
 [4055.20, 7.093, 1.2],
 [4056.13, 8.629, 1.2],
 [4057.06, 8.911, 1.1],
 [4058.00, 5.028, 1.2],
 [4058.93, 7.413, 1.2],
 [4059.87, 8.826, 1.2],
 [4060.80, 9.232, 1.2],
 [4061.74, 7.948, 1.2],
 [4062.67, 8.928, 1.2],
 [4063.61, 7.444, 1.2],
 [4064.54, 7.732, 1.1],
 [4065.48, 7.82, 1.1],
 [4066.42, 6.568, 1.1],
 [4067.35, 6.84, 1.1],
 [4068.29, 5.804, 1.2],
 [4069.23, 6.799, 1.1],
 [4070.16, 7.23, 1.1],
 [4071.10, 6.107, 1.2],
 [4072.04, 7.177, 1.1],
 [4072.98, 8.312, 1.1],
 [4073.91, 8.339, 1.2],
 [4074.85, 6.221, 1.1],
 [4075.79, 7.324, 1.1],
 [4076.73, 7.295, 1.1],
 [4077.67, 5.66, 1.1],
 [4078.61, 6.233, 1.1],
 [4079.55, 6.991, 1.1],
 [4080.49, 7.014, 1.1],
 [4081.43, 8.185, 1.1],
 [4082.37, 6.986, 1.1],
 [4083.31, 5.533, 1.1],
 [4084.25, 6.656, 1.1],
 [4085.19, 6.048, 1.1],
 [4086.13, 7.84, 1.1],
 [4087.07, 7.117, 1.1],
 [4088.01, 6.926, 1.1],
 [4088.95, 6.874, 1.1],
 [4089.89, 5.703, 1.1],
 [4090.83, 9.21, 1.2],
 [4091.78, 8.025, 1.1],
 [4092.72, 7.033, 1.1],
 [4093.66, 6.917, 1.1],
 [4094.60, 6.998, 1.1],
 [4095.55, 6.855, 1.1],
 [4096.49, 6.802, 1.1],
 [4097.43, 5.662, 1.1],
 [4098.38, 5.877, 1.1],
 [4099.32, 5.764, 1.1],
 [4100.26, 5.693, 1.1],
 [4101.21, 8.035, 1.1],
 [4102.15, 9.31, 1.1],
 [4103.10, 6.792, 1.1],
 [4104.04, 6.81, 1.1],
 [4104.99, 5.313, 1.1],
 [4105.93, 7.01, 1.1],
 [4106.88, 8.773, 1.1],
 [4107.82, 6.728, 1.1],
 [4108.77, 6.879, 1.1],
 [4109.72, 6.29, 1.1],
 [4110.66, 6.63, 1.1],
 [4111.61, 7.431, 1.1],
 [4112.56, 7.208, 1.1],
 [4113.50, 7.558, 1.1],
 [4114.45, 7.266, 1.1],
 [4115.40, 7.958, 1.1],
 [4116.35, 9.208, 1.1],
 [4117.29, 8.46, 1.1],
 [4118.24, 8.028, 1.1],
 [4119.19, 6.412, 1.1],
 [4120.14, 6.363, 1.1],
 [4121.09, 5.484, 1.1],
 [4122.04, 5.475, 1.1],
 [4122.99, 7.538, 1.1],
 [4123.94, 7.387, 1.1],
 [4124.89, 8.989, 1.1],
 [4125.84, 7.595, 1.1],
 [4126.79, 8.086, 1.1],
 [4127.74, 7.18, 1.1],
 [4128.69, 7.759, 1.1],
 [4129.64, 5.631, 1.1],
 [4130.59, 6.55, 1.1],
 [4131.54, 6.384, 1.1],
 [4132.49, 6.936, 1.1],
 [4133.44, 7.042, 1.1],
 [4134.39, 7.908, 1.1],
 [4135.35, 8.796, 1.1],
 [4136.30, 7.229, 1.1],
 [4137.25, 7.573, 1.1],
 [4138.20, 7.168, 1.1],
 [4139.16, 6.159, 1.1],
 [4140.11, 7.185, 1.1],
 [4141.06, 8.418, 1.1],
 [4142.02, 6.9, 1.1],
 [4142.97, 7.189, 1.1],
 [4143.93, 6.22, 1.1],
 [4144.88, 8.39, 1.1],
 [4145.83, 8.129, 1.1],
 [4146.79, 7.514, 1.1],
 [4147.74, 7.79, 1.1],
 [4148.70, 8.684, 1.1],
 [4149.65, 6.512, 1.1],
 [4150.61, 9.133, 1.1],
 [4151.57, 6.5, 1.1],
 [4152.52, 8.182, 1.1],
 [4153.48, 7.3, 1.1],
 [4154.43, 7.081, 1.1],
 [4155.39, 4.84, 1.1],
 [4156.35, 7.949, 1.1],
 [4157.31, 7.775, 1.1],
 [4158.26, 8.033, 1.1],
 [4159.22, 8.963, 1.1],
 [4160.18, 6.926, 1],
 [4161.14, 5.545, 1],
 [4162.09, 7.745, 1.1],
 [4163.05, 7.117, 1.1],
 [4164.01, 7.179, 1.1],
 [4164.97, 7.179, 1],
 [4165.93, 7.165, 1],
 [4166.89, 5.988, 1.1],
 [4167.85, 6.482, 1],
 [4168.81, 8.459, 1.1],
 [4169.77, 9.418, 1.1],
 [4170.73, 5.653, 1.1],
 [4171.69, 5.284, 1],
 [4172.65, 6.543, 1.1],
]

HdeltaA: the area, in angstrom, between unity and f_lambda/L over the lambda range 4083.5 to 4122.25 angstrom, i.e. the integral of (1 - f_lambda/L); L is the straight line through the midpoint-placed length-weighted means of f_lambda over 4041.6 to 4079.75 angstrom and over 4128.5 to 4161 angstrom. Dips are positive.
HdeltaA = 2.2 angstrom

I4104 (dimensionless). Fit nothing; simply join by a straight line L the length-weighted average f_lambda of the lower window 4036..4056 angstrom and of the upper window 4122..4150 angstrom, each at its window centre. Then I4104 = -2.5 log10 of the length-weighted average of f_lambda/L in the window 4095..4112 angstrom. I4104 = 0.117 mag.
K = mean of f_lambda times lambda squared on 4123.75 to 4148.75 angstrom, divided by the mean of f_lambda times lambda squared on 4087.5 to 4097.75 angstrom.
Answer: 1.1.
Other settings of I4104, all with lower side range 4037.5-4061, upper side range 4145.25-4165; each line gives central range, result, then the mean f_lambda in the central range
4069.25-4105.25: 0.12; 6.93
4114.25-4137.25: 0.04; 7.33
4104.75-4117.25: 0.05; 7.33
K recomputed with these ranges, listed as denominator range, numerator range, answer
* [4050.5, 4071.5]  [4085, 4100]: 0.91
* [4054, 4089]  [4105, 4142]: 1.03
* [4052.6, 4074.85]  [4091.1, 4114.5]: 0.93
